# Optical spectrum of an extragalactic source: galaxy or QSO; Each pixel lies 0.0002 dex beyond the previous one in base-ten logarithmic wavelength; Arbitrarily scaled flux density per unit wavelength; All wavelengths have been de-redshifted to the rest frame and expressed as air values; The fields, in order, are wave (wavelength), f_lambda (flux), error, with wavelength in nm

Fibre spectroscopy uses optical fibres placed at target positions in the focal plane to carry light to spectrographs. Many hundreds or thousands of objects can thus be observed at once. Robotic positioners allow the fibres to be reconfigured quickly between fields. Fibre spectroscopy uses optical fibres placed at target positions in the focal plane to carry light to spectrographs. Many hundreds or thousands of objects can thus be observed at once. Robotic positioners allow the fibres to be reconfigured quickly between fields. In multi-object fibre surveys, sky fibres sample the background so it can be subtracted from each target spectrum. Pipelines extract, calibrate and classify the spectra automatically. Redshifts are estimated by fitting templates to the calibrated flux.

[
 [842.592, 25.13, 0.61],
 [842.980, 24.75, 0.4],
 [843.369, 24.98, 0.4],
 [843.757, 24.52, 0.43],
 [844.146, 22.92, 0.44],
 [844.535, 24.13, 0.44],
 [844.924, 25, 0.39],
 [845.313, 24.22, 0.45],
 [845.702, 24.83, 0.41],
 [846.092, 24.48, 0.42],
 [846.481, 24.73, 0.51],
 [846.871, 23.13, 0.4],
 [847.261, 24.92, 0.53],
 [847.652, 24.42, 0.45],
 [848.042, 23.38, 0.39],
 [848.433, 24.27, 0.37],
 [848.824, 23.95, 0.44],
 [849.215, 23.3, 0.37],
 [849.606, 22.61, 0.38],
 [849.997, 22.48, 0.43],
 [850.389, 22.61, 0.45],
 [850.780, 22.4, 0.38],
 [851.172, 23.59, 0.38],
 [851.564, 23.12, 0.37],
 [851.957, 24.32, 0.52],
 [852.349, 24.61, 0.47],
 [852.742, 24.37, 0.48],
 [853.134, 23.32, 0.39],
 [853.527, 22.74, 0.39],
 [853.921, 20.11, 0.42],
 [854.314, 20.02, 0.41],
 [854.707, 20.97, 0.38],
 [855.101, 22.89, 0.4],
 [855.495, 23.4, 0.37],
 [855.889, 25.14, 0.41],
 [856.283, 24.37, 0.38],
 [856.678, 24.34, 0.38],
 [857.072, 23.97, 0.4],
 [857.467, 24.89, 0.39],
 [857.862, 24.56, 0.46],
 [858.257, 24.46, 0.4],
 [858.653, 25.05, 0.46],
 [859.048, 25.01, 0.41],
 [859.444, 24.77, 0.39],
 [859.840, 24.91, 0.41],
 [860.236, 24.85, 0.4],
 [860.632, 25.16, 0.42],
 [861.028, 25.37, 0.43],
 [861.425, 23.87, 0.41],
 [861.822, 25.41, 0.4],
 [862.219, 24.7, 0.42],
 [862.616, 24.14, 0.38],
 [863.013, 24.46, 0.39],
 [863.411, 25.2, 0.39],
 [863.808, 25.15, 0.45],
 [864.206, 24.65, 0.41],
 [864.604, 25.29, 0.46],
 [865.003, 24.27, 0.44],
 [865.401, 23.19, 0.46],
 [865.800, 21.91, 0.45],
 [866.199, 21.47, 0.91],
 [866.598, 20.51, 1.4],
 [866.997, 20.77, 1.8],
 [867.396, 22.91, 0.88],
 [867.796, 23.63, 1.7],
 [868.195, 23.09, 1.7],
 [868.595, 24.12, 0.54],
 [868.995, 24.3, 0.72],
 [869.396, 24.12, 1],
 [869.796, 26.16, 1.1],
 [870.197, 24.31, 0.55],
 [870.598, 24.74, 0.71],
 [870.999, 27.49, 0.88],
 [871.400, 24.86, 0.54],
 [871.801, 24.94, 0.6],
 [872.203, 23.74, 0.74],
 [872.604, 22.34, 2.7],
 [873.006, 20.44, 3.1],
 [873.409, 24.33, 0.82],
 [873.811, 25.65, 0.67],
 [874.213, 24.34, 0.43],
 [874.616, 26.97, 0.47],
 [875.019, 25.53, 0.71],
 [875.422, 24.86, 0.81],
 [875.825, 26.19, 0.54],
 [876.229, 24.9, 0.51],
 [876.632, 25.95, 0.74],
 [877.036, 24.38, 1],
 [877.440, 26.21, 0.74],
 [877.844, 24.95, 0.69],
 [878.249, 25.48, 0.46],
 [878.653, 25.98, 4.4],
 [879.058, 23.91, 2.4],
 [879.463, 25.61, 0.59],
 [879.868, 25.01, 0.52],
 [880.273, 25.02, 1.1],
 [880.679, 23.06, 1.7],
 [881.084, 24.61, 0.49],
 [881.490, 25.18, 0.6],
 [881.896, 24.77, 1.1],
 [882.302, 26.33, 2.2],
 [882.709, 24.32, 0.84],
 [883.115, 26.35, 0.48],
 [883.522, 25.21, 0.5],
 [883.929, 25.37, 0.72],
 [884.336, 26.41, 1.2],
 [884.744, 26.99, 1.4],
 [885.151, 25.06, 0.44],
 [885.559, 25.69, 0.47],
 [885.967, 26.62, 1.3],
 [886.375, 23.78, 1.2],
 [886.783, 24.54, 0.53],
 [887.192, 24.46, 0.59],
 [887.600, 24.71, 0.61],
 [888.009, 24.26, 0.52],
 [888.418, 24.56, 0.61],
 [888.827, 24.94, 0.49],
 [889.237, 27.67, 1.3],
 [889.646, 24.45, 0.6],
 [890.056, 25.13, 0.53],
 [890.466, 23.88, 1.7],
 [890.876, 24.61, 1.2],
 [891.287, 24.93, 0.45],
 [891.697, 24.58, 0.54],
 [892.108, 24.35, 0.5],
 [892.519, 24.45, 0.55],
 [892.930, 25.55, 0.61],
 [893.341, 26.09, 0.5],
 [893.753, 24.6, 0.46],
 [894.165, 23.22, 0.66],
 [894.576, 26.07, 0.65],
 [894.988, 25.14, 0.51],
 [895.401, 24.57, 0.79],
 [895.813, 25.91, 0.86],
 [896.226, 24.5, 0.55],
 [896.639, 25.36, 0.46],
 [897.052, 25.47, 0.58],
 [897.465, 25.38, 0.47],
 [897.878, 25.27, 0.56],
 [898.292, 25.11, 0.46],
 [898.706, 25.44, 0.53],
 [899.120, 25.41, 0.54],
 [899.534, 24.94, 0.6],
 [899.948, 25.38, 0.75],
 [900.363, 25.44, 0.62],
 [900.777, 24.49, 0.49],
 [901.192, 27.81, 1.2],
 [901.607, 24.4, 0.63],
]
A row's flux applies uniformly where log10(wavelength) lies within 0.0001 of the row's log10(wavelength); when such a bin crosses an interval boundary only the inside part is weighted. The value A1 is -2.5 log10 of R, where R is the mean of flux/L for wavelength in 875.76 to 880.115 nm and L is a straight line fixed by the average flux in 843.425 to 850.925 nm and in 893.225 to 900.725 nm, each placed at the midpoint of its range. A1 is -0.028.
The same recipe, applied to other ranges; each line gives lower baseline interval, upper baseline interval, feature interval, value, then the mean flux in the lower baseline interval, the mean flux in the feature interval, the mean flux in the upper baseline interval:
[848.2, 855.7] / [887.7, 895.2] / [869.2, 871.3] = -0.07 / 22.9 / 25.3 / 24.9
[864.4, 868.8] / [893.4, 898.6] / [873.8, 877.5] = -0.09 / 22.8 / 25.5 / 25.1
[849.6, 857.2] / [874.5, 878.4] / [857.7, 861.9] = -0.05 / 23.1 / 24.8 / 25.5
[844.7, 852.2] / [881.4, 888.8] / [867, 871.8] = 0.01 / 23.8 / 24.4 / 25.2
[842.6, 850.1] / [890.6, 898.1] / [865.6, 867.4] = 0.15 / 24.1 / 21.4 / 25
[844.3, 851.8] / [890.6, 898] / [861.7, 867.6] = 0.03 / 23.8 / 23.6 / 25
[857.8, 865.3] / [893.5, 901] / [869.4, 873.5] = 0.02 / 24.8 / 24.3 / 25.1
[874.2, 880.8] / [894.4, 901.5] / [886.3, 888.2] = 0.04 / 25.2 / 24.4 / 25.4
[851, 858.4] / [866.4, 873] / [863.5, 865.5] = -0.04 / 23.4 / 24.6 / 23.8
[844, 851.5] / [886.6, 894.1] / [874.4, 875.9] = -0.06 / 23.8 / 25.8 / 24.8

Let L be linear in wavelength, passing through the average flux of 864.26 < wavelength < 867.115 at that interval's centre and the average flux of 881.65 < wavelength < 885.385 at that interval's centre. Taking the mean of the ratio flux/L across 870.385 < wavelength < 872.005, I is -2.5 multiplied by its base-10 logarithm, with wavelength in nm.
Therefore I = -0.085 mag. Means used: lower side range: 22.6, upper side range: 25.6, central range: 25.5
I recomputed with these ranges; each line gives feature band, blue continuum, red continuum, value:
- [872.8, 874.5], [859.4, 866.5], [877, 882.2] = 0.040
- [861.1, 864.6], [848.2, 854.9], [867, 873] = -0.051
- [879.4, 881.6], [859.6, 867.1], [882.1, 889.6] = 0.016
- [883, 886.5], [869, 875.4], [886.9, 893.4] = -0.040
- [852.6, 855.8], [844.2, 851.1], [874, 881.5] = 0.084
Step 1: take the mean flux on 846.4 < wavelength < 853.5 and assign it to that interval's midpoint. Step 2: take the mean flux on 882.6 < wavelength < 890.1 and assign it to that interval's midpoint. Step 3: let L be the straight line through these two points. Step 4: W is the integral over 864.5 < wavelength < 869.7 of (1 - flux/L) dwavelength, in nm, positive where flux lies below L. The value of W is 0.29 nm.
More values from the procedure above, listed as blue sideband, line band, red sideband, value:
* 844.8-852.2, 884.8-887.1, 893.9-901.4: -0.03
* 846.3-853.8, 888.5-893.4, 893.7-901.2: -0.01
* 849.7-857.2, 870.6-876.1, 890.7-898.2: -0.17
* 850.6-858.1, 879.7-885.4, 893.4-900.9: -0.18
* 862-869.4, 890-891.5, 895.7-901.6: 0.02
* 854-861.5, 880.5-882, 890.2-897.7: 0.01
